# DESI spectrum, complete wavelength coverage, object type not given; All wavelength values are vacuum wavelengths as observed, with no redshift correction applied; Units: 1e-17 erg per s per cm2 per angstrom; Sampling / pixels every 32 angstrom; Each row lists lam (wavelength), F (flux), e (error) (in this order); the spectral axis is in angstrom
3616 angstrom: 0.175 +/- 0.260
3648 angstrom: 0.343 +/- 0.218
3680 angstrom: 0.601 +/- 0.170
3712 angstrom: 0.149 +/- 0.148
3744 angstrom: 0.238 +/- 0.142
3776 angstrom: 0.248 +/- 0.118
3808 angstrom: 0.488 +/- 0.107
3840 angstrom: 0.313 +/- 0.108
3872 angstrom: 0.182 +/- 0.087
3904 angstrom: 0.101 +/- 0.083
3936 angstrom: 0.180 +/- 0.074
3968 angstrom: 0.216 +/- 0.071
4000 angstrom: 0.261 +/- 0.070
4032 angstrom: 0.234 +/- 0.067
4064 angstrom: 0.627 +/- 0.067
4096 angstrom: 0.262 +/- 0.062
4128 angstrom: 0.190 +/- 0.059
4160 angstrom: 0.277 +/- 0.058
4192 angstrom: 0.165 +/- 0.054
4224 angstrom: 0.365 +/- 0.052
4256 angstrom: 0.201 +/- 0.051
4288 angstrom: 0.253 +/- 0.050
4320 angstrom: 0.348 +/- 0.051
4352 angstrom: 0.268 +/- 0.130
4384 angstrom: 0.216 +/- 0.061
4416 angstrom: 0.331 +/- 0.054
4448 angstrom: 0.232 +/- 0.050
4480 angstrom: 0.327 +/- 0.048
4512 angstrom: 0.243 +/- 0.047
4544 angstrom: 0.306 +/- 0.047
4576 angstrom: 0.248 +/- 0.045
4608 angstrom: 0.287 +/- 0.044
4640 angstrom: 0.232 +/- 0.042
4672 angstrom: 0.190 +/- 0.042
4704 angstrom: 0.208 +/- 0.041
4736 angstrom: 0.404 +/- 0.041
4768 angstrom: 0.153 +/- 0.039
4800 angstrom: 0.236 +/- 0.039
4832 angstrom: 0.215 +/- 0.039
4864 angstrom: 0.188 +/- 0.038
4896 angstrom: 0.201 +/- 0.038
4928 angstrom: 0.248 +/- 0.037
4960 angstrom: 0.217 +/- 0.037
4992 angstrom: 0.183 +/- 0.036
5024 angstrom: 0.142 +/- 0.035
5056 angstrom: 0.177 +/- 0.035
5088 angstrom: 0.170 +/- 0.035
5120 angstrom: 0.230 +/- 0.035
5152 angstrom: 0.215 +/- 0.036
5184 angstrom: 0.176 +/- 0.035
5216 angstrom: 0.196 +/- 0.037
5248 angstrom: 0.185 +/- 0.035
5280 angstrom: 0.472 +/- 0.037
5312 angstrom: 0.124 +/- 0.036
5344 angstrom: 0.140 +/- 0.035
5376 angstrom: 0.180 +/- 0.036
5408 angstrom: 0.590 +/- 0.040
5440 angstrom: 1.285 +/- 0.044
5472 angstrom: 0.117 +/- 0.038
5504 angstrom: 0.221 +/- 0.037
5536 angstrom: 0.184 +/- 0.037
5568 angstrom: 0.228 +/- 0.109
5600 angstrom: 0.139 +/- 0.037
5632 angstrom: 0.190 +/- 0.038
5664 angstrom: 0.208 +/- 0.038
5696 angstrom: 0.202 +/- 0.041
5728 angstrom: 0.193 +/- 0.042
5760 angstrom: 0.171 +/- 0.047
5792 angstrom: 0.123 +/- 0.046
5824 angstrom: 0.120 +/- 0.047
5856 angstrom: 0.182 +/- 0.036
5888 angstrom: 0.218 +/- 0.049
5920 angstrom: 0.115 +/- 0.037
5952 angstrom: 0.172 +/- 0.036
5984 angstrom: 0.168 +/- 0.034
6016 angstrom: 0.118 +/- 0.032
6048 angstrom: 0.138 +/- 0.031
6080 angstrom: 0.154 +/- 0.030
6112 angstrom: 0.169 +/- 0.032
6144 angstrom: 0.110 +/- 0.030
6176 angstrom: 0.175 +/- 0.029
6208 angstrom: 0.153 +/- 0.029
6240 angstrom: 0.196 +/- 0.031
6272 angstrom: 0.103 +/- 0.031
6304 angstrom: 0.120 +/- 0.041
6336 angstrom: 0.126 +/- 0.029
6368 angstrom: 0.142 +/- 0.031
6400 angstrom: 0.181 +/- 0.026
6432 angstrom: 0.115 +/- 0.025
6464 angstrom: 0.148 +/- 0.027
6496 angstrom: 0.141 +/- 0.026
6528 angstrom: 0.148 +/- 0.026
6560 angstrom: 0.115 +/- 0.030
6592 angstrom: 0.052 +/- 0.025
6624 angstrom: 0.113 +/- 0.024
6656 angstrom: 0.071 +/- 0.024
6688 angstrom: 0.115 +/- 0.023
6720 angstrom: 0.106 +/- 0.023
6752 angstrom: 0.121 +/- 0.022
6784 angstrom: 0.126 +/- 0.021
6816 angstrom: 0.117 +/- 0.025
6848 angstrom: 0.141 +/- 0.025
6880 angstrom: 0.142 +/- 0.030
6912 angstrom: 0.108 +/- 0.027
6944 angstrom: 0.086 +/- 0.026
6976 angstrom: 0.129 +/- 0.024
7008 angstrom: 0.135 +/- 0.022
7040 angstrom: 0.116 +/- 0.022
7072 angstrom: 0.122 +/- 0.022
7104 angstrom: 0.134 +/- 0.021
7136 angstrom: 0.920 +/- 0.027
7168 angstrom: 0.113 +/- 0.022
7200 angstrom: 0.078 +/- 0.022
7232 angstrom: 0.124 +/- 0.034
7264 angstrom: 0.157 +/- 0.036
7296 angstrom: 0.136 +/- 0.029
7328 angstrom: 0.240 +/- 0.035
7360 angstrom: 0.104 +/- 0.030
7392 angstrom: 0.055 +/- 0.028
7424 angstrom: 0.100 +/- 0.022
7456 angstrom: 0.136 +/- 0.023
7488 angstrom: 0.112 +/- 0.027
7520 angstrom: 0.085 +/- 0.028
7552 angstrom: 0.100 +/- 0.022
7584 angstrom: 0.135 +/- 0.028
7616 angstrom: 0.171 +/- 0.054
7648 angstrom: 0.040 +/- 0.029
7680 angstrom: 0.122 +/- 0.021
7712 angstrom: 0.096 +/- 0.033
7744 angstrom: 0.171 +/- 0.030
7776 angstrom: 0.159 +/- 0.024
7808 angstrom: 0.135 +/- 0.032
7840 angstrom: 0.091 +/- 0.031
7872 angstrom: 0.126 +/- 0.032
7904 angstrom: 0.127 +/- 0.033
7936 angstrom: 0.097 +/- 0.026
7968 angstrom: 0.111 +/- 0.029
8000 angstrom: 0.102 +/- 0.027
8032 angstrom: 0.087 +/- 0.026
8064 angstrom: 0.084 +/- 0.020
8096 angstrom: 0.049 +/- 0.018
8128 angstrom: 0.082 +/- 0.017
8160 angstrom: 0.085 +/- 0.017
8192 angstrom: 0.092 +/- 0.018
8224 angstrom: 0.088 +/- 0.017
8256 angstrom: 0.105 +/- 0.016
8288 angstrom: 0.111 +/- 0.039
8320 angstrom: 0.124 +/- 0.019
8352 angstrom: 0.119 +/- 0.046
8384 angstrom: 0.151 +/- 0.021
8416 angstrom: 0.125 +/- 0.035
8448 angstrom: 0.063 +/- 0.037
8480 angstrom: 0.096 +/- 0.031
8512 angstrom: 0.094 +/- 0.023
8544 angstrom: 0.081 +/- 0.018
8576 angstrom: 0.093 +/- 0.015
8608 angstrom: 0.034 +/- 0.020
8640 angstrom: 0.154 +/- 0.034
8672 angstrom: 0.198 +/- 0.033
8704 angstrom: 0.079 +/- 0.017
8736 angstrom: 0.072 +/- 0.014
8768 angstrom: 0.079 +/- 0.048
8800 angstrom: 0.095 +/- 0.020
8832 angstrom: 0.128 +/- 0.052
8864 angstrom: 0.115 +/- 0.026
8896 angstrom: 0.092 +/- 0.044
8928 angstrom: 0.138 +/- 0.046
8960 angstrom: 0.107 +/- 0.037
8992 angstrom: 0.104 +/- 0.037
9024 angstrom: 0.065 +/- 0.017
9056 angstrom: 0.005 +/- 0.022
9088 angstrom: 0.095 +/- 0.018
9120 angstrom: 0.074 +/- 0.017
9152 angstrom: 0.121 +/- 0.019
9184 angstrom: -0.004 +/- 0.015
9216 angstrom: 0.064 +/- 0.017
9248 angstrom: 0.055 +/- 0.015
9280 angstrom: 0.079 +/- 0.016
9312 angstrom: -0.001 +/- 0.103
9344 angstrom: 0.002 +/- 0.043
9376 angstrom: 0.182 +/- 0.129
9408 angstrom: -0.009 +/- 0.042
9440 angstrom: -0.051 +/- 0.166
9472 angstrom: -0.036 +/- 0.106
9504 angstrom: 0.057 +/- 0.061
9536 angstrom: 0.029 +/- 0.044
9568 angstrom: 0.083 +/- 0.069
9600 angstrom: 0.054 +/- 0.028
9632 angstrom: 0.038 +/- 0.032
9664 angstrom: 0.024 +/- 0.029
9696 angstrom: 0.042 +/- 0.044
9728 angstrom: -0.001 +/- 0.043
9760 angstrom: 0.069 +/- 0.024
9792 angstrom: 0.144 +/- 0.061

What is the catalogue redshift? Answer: 0.09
